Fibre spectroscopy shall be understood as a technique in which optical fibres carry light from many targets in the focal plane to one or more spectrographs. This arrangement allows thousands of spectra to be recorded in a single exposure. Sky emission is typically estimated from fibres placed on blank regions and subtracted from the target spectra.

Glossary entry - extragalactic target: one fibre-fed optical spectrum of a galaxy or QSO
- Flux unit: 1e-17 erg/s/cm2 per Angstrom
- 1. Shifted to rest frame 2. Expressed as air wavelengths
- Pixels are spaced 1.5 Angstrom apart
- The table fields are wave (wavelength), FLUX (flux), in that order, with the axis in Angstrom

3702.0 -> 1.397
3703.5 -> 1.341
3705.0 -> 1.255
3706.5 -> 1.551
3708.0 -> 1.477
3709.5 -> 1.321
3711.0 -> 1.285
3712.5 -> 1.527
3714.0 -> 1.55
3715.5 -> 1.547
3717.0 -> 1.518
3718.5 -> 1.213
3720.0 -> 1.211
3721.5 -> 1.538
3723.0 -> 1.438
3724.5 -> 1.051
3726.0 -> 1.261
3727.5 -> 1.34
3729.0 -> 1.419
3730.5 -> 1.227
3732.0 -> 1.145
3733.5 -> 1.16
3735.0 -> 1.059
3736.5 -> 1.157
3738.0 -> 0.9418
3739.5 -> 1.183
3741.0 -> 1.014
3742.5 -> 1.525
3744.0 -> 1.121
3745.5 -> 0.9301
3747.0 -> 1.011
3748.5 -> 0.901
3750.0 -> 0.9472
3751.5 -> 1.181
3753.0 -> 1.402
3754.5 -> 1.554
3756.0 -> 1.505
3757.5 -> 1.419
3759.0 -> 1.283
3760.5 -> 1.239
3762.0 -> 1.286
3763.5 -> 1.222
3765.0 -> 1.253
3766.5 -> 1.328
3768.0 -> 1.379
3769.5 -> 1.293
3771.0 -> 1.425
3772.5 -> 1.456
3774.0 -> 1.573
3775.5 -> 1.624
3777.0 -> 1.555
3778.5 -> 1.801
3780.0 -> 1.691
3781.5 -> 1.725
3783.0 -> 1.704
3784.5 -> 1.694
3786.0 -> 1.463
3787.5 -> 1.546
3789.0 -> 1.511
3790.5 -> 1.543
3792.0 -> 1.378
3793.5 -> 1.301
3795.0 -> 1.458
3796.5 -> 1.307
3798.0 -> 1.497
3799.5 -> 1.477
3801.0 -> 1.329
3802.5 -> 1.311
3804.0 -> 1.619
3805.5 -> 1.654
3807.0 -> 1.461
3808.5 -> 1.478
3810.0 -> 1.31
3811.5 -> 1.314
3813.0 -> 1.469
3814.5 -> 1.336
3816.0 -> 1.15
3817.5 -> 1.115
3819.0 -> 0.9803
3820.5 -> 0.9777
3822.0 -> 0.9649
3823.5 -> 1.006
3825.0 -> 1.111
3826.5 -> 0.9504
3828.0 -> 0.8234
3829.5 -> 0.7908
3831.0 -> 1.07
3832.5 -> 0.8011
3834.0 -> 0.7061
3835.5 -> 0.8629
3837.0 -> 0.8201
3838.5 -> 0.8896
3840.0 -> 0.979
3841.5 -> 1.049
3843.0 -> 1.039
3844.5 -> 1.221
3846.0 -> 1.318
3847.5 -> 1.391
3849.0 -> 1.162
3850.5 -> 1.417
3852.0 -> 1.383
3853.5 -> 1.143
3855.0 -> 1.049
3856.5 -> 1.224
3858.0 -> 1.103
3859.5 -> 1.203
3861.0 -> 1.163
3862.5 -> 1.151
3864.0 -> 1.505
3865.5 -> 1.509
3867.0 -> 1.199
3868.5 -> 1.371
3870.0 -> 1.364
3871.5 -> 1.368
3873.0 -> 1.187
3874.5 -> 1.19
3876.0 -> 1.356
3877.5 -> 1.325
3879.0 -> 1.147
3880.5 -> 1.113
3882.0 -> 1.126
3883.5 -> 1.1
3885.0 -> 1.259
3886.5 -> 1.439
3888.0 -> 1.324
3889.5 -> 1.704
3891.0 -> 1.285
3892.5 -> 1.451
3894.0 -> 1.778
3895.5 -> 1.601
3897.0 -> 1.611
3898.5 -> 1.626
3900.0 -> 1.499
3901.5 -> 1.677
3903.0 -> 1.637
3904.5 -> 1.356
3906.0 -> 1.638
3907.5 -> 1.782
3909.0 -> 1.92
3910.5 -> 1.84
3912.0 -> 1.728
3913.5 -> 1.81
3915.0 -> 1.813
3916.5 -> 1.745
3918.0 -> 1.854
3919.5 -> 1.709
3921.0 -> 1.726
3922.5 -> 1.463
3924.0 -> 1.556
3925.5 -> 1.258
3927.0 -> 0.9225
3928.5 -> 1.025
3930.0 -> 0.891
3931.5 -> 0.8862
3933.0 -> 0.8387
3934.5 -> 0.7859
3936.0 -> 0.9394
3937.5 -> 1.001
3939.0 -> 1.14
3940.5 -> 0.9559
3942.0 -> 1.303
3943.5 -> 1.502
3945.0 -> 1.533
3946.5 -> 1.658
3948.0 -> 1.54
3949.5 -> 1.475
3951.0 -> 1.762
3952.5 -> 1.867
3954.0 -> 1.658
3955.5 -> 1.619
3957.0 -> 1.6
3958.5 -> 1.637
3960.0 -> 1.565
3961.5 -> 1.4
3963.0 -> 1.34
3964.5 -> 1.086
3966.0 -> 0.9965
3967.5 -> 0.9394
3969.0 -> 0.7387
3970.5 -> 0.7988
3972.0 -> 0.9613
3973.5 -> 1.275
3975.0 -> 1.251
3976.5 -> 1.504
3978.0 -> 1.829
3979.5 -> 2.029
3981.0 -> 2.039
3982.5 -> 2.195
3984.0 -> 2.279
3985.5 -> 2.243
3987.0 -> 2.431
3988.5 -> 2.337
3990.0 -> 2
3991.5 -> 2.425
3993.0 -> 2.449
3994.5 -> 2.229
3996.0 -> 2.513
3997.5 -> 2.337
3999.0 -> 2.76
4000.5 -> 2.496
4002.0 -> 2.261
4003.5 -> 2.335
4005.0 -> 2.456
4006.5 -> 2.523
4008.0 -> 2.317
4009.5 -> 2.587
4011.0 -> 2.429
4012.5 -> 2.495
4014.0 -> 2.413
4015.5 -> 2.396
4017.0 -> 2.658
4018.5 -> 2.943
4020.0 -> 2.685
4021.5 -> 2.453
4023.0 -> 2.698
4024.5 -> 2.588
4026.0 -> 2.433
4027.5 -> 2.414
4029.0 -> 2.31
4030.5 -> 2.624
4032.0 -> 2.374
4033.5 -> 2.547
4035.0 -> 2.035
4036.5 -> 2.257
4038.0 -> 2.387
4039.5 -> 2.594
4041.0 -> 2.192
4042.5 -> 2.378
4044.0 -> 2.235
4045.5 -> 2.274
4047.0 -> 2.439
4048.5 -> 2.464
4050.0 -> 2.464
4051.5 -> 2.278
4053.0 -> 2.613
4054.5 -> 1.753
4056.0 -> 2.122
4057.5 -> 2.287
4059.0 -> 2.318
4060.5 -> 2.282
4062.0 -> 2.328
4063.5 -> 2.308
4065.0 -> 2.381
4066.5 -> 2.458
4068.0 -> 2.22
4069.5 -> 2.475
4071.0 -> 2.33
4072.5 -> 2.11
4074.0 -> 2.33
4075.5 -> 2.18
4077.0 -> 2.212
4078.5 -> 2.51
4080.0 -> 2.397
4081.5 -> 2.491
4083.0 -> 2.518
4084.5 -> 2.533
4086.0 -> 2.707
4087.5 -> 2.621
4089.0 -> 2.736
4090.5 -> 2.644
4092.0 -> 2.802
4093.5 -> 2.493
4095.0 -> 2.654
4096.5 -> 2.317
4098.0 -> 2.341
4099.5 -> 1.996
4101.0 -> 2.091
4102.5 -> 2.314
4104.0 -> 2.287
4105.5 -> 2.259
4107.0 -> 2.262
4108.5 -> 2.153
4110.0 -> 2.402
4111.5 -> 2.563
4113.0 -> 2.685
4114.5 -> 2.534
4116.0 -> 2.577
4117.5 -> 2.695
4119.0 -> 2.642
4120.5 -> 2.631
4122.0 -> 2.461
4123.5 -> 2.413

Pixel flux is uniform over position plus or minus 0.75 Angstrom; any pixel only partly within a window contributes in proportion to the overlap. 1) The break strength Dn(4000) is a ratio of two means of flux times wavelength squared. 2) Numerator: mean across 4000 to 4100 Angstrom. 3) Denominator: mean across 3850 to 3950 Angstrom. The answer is 1.9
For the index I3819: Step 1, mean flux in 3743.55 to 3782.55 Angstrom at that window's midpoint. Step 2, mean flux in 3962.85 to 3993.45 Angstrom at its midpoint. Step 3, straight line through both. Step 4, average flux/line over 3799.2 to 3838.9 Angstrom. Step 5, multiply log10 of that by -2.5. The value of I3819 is 0.25 mag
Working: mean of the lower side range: 1.35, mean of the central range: 1.14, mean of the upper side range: 1.67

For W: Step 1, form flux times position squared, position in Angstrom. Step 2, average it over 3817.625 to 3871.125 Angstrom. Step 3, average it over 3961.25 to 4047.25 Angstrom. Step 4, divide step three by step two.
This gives 2.1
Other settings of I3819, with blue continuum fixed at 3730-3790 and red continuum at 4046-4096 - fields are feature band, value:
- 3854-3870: 0.33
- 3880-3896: 0.28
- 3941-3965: 0.29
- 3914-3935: 0.38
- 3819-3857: 0.47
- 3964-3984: 0.43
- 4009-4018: -0.14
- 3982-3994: -0.09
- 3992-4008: -0.13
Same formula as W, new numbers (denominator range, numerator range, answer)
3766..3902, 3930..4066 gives 1.66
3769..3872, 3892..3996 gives 1.30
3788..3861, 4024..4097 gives 2.26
